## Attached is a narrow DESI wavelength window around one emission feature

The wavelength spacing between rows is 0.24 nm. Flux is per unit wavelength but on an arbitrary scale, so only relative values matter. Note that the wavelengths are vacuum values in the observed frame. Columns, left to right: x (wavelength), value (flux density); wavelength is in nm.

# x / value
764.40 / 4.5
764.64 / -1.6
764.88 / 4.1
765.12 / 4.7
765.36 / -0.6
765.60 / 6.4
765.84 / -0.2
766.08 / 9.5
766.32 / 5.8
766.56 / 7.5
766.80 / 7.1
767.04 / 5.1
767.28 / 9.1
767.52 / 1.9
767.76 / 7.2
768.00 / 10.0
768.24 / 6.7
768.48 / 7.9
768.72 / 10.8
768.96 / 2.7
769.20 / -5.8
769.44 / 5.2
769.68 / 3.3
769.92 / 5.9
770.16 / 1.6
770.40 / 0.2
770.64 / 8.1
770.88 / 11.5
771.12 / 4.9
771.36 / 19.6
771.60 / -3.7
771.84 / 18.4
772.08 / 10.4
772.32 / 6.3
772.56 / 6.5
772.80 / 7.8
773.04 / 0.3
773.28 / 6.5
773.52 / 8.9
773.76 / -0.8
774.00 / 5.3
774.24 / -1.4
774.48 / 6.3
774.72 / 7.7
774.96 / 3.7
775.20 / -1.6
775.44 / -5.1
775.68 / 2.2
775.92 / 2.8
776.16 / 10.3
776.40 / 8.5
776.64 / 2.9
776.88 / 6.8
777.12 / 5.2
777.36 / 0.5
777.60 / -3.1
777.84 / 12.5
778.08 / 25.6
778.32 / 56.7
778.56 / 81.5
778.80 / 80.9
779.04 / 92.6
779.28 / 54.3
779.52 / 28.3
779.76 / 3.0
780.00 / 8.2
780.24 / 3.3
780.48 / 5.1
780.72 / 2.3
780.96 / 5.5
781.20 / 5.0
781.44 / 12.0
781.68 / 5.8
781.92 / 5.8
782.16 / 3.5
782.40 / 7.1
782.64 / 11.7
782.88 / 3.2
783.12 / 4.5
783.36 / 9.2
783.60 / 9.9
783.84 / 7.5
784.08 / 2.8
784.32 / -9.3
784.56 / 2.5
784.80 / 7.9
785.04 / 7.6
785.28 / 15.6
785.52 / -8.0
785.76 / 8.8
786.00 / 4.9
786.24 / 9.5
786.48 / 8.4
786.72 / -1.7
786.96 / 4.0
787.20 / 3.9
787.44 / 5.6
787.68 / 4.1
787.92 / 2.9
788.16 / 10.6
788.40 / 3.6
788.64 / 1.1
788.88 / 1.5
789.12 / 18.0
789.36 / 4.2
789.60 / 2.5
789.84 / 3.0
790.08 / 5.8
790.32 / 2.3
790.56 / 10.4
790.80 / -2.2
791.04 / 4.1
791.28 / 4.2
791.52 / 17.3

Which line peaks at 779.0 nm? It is [O II] 3727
